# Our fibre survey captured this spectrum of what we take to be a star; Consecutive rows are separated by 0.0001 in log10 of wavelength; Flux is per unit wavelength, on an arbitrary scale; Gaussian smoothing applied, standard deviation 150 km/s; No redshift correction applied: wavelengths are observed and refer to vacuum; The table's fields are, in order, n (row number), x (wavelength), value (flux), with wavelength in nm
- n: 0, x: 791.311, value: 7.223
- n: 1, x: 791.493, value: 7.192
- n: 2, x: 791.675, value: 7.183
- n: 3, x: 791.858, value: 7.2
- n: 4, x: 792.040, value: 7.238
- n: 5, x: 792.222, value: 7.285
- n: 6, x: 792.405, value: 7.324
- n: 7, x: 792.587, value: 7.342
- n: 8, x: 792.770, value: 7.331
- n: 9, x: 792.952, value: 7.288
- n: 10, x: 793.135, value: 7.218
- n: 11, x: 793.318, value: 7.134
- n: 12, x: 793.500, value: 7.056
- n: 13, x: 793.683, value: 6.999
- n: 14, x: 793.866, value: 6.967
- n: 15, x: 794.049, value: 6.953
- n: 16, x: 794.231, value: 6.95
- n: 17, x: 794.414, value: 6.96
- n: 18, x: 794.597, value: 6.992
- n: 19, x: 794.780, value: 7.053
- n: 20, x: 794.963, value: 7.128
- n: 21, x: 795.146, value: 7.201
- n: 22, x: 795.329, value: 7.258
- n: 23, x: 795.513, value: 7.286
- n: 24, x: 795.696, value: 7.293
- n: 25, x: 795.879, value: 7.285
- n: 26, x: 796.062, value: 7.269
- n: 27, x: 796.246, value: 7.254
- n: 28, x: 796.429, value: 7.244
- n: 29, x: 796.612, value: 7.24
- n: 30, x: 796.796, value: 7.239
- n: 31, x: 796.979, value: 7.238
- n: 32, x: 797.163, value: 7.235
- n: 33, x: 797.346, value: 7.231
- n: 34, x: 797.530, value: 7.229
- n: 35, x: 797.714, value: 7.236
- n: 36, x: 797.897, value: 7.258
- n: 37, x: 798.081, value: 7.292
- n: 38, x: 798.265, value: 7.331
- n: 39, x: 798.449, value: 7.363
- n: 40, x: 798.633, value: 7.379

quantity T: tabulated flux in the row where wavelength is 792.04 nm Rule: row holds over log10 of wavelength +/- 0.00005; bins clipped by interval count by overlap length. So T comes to 7.238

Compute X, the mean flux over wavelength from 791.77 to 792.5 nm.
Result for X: 7.27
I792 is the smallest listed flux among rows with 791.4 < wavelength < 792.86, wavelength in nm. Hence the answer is 7.183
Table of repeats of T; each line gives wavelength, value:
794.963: 7.128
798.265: 7.331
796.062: 7.269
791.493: 7.192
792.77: 7.331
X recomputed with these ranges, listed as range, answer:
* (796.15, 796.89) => 7.24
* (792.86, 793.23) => 7.25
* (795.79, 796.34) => 7.27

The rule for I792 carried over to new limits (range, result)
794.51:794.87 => 6.992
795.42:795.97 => 7.285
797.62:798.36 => 7.236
